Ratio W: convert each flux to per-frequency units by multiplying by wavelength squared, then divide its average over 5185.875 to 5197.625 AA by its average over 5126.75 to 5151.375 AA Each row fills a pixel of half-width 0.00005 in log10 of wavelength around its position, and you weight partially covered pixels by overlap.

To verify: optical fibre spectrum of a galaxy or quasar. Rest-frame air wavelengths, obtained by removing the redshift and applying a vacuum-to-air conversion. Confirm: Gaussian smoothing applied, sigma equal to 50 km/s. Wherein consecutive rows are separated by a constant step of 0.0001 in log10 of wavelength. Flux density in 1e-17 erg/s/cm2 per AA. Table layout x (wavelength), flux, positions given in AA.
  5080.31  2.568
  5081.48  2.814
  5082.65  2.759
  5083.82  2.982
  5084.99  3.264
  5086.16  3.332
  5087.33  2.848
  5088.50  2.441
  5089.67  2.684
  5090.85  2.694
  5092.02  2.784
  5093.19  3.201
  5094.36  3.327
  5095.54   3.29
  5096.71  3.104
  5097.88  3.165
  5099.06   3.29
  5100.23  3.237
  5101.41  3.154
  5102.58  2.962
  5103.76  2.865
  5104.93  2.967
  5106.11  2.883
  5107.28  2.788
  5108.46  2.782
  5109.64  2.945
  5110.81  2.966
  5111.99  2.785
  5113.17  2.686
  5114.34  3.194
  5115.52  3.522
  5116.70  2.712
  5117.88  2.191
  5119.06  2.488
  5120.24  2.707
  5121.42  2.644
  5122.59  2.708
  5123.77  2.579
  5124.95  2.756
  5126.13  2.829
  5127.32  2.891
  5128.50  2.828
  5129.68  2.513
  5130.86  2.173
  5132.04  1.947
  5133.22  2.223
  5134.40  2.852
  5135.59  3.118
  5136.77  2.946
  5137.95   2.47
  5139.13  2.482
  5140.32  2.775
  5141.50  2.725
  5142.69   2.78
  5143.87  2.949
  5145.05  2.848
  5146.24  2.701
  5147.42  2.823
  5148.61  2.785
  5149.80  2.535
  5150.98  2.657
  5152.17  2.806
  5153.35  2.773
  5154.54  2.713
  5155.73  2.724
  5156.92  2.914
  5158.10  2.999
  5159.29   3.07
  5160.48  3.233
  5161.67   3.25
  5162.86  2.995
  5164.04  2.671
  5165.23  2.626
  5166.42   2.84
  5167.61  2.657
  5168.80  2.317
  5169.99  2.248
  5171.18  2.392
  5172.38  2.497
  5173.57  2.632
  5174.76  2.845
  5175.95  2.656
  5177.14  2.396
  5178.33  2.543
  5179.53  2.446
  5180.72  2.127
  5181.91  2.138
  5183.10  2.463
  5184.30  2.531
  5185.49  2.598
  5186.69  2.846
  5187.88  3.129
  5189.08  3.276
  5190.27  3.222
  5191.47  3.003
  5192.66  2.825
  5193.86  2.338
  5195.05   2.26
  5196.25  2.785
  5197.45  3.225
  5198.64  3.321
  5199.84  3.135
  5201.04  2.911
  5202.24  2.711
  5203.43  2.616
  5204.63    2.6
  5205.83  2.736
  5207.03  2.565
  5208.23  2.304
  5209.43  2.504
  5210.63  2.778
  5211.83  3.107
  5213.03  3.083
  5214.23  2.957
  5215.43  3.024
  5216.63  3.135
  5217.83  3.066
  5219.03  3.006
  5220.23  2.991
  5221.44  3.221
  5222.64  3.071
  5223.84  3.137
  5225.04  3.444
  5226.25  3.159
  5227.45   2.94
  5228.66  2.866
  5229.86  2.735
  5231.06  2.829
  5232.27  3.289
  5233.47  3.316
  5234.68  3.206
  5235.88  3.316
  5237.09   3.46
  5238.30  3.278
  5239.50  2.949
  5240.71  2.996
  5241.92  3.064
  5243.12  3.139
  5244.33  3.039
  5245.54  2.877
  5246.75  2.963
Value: 1.10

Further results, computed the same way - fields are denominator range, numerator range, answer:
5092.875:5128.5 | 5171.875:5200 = 0.96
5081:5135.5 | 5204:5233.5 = 1.08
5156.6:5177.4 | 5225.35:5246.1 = 1.16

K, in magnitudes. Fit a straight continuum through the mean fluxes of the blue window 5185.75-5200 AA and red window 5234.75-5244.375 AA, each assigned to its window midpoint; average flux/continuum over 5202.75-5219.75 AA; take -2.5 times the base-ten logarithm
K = 0.075 mag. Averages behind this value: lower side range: 2.93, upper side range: 3.17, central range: 2.82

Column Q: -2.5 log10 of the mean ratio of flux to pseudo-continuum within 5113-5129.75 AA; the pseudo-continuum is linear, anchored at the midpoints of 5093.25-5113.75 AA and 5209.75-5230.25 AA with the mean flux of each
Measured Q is 0.10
